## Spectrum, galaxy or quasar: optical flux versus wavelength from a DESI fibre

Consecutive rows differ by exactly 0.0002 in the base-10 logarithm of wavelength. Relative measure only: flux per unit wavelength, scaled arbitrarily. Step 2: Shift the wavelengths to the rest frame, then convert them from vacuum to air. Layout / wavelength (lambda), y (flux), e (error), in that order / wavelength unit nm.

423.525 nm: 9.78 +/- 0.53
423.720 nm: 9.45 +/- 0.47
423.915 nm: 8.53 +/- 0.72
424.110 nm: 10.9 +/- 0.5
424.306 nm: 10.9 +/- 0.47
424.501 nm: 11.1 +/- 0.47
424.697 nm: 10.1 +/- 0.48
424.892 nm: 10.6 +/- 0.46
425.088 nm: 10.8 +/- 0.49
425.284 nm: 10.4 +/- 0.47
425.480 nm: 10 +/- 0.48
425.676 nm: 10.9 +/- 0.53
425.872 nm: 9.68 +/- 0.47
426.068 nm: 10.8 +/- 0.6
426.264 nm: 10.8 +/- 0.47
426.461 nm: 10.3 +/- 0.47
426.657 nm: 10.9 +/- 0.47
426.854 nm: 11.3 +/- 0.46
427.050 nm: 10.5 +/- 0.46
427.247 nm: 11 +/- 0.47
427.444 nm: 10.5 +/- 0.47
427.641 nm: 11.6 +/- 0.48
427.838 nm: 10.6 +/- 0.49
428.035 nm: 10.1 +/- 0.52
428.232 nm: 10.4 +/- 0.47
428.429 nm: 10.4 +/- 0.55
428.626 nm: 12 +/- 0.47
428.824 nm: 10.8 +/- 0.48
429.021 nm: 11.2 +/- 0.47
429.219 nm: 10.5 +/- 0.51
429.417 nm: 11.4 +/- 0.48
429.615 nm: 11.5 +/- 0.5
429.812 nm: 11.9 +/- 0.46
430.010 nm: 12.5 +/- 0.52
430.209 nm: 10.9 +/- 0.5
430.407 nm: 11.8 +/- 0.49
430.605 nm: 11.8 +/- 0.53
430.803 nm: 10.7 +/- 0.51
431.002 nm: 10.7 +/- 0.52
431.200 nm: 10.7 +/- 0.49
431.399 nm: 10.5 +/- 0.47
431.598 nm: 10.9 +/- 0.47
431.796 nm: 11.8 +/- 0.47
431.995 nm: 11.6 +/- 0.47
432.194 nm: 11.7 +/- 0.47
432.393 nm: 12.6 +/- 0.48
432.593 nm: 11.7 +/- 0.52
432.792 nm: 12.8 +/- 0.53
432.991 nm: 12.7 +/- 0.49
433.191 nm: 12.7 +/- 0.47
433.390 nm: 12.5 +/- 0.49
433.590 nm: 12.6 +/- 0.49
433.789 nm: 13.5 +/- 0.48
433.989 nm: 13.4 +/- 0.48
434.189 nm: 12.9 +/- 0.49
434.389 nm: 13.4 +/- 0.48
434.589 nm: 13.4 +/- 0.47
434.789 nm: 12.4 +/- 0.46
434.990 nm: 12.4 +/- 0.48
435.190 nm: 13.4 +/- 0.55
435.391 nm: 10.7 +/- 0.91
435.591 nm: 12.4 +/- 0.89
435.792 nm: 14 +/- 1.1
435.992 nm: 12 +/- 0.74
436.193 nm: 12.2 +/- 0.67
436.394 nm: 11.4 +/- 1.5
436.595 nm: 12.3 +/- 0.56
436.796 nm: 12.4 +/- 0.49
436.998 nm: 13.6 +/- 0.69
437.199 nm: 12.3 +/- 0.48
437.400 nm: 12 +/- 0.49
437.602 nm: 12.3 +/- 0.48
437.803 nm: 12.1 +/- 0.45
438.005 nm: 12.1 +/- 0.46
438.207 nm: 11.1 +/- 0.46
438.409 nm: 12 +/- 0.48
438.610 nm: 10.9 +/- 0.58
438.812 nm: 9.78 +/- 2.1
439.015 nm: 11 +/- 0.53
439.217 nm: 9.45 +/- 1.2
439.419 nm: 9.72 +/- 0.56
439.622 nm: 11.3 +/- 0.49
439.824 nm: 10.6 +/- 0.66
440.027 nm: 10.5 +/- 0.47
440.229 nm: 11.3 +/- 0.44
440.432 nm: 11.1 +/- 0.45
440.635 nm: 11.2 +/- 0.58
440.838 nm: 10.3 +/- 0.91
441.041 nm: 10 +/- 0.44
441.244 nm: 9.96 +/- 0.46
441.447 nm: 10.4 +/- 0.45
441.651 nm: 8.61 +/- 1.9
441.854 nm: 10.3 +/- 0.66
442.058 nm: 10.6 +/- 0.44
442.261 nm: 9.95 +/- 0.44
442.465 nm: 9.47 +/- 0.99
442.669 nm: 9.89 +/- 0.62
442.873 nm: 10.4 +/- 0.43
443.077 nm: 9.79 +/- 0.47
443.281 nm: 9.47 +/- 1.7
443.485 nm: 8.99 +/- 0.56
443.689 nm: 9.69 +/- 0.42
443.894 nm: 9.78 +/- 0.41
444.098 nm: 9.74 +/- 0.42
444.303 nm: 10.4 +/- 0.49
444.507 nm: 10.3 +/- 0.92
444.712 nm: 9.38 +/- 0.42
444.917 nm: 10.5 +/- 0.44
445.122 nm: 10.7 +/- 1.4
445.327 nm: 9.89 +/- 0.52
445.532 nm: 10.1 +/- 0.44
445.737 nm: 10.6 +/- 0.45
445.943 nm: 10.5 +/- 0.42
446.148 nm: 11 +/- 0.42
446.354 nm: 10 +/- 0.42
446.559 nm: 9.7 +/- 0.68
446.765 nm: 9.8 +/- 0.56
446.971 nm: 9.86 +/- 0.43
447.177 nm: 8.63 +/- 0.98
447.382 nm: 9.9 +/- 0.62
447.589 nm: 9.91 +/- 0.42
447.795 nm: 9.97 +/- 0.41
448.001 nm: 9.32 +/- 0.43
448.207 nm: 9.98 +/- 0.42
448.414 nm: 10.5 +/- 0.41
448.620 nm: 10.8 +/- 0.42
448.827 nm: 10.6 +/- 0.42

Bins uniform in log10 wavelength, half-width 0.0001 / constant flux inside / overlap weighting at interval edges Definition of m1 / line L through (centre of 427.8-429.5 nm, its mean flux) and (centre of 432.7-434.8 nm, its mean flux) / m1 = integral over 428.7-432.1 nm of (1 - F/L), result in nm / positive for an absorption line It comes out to 0.09 nm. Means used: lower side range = 10.8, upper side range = 13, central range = 11.3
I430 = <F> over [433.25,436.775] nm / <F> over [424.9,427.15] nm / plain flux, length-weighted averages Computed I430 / 1.2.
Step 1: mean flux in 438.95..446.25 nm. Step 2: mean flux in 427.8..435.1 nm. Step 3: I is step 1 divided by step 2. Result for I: 0.86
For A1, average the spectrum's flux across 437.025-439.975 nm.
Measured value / 11.2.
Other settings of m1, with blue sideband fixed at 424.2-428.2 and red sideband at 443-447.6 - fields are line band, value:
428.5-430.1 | -0.14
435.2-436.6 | -0.26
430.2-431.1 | -0.06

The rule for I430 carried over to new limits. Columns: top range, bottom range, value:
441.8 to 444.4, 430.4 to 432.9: 0.86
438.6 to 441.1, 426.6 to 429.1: 0.97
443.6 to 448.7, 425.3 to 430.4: 0.92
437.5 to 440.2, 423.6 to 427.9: 1.04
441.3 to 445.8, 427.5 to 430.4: 0.89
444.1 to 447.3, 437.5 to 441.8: 0.94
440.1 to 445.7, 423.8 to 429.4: 0.95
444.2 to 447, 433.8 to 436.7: 0.81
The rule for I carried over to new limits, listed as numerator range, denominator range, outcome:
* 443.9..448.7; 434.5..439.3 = 0.84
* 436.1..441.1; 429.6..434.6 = 0.94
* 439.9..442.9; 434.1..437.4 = 0.82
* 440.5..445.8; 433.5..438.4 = 0.80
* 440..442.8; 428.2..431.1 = 0.91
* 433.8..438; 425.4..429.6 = 1.17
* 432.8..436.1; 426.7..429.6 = 1.17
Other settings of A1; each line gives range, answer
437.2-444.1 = 10.5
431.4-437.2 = 12.4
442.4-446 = 9.98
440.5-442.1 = 10.2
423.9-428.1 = 10.6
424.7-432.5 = 11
